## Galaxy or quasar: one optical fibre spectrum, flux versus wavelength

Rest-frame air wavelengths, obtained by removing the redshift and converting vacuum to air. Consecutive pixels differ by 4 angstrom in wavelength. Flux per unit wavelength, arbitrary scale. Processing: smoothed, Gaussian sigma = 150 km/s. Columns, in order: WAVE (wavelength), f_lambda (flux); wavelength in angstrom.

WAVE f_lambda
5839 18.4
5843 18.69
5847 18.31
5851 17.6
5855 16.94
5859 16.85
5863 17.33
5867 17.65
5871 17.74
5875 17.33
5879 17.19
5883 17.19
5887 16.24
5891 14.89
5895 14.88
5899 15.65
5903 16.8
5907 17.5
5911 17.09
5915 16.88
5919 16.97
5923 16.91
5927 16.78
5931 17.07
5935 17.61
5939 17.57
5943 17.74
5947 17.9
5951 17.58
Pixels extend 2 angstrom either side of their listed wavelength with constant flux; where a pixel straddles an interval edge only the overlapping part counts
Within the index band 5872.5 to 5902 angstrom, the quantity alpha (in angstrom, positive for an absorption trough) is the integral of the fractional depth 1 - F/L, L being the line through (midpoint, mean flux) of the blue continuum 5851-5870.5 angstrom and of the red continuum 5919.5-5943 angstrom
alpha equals 1.7 angstrom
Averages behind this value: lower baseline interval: 17.3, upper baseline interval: 17.2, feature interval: 16.2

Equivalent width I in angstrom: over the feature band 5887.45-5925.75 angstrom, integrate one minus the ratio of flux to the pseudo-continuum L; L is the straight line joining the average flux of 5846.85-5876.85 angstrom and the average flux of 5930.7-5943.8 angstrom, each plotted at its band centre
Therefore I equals 2.4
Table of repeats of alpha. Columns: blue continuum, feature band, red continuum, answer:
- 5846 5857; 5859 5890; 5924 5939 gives 0.6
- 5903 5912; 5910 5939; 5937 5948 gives 0.6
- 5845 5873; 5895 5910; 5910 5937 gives 0.6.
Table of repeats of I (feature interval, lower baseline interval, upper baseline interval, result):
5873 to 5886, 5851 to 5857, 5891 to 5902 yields -0.9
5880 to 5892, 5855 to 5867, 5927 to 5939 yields 0.6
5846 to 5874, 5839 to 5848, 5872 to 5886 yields 0.7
